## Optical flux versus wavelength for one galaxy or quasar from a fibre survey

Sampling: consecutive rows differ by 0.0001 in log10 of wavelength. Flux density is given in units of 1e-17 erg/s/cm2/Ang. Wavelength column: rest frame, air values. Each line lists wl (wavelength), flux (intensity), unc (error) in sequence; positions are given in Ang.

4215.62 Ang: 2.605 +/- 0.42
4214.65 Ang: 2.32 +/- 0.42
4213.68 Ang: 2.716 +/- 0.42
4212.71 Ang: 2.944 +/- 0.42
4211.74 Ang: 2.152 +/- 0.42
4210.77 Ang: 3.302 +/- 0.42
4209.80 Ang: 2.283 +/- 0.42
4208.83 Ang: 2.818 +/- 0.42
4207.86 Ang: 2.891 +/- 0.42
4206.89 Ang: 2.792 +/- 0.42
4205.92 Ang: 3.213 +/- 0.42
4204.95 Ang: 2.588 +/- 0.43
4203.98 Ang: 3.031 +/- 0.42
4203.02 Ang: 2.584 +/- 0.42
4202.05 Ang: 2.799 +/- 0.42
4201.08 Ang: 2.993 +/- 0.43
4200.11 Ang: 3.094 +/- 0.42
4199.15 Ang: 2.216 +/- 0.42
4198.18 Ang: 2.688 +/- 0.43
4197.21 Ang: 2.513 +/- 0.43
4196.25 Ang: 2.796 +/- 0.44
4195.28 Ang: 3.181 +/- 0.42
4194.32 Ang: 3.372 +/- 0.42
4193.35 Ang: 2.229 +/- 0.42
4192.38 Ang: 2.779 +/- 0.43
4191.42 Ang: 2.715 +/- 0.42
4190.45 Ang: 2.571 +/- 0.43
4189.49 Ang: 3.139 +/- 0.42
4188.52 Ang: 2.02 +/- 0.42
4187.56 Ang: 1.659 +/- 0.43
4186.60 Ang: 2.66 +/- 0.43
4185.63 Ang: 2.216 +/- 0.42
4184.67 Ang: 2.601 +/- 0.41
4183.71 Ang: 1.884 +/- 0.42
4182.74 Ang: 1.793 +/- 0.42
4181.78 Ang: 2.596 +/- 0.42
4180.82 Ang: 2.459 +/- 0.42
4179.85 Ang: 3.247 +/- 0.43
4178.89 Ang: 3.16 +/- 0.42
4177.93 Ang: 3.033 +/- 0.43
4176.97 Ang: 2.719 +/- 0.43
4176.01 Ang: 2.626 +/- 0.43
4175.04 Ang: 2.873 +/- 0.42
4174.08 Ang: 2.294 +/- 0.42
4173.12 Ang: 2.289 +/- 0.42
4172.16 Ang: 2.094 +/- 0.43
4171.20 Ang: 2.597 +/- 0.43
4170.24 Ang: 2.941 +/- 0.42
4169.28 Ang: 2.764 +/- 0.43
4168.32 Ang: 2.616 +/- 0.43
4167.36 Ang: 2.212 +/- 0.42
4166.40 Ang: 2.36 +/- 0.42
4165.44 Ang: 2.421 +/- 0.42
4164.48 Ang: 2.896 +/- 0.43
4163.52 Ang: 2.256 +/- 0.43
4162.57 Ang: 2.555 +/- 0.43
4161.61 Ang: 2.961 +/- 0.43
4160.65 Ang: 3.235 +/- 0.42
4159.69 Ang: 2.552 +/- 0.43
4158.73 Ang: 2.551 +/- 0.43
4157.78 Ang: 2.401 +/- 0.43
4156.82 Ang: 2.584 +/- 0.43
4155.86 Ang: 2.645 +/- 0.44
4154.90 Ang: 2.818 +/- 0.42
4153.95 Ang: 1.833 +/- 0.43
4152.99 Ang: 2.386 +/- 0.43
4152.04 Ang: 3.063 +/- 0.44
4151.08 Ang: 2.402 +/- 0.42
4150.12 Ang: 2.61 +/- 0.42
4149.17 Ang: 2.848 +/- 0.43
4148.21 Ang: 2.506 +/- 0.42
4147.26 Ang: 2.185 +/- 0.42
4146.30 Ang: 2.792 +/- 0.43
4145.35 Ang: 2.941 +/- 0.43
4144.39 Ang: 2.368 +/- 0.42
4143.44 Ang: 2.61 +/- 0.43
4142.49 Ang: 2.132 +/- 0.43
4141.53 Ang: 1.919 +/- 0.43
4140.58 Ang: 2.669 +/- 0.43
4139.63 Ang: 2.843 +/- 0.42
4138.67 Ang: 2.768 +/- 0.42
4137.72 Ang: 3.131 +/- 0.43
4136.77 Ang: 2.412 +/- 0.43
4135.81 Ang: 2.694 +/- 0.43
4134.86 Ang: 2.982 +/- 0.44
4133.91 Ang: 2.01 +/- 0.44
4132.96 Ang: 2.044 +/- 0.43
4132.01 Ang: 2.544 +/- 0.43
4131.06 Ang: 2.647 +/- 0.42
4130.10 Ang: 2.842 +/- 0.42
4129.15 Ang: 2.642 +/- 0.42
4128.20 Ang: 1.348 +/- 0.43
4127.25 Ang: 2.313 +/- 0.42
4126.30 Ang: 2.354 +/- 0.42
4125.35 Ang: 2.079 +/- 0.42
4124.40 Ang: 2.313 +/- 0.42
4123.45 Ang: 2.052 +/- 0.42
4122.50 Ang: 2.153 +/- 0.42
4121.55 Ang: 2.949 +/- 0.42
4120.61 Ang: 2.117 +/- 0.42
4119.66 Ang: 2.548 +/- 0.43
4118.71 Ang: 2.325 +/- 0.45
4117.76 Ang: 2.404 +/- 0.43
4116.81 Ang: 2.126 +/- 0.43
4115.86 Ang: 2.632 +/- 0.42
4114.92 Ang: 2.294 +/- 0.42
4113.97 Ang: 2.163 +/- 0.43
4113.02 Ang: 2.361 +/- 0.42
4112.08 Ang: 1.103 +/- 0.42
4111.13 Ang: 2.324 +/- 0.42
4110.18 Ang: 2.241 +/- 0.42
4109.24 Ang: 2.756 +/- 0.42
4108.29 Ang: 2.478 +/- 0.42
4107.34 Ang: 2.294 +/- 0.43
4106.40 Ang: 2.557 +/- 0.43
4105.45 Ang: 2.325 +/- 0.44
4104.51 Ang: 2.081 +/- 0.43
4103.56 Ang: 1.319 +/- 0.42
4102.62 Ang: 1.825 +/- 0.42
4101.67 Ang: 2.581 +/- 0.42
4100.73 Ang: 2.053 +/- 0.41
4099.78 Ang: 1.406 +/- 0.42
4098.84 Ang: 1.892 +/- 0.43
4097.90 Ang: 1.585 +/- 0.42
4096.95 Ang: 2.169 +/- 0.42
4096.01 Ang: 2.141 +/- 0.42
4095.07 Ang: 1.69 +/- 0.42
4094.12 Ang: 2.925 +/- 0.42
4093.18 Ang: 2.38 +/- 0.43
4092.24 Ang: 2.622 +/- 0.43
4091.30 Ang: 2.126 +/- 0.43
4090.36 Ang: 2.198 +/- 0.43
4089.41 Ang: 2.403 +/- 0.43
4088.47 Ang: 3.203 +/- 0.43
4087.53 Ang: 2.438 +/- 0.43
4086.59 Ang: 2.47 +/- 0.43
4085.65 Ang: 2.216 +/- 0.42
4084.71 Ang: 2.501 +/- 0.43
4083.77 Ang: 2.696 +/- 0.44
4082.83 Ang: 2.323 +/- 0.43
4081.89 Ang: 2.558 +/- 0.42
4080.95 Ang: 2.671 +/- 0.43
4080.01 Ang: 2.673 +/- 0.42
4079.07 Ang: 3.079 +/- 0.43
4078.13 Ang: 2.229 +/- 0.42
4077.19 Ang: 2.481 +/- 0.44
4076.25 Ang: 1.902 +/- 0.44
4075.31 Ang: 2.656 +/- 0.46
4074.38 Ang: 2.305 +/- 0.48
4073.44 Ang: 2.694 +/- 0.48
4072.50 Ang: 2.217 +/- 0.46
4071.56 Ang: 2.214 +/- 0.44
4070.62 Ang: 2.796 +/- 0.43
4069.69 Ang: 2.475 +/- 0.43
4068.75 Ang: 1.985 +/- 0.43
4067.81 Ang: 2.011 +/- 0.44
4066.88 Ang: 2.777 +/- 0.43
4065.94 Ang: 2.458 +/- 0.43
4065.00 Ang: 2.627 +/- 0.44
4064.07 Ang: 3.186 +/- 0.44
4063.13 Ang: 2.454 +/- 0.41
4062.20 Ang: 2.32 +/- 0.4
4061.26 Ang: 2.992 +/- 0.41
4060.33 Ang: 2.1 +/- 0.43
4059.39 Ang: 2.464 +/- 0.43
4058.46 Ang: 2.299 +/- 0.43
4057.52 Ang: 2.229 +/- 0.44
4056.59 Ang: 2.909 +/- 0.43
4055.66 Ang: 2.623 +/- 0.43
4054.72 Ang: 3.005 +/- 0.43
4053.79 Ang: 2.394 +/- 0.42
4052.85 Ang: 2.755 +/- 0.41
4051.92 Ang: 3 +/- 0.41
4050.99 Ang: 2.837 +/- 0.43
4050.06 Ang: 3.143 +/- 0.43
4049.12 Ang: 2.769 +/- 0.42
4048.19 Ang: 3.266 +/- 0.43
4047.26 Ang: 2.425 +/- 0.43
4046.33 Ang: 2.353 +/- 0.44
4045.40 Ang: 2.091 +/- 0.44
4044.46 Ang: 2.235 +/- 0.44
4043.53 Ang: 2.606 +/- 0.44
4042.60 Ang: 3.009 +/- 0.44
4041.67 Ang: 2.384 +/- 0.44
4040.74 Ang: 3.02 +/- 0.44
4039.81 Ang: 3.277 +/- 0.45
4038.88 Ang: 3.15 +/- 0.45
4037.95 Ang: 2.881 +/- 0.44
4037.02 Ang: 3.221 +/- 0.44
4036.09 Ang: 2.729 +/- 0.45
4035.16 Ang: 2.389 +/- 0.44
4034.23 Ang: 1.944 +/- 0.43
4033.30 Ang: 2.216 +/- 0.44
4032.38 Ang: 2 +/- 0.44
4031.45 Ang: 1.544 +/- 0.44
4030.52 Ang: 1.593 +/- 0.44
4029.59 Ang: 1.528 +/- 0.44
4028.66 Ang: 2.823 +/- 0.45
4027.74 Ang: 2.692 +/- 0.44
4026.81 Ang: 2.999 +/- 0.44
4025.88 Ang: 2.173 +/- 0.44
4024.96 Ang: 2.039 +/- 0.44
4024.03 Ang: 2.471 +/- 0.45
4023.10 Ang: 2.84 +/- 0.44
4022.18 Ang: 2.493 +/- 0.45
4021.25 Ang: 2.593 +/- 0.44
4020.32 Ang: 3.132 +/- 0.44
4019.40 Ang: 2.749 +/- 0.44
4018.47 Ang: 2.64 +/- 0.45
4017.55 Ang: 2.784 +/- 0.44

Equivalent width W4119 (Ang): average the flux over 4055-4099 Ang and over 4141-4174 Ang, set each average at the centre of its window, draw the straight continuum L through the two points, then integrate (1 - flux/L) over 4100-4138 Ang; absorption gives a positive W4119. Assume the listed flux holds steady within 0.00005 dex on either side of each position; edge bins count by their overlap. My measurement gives 2.91 Ang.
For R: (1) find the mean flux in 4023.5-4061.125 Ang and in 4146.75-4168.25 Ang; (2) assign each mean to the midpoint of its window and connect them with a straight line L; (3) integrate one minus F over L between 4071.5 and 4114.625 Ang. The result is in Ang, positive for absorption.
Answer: 4.3 Ang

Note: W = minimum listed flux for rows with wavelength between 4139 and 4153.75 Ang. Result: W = 1.919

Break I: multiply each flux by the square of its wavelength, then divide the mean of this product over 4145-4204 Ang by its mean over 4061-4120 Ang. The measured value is 1.16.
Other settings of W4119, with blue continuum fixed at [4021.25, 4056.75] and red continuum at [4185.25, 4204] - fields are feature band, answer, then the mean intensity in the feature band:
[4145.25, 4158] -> 0.3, 2.56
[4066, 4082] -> 0.9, 2.45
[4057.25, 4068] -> 0.3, 2.51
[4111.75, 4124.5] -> 1.7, 2.27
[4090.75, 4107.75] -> 3.2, 2.11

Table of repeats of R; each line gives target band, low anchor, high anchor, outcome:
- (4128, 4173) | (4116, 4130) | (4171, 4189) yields -3.37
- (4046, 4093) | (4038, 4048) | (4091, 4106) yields -3.23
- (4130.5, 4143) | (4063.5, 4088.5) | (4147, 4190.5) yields 0.03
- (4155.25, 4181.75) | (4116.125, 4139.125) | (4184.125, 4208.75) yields -0.65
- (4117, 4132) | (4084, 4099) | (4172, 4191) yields 0.31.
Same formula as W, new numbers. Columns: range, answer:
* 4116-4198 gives 1.348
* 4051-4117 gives 1.103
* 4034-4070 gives 1.944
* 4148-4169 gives 1.833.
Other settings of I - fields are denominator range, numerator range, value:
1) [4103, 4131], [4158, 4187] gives 1.17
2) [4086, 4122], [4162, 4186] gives 1.17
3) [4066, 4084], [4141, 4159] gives 1.06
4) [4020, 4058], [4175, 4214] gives 1.12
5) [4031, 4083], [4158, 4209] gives 1.10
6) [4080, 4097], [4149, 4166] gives 1.10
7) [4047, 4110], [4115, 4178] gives 1.06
